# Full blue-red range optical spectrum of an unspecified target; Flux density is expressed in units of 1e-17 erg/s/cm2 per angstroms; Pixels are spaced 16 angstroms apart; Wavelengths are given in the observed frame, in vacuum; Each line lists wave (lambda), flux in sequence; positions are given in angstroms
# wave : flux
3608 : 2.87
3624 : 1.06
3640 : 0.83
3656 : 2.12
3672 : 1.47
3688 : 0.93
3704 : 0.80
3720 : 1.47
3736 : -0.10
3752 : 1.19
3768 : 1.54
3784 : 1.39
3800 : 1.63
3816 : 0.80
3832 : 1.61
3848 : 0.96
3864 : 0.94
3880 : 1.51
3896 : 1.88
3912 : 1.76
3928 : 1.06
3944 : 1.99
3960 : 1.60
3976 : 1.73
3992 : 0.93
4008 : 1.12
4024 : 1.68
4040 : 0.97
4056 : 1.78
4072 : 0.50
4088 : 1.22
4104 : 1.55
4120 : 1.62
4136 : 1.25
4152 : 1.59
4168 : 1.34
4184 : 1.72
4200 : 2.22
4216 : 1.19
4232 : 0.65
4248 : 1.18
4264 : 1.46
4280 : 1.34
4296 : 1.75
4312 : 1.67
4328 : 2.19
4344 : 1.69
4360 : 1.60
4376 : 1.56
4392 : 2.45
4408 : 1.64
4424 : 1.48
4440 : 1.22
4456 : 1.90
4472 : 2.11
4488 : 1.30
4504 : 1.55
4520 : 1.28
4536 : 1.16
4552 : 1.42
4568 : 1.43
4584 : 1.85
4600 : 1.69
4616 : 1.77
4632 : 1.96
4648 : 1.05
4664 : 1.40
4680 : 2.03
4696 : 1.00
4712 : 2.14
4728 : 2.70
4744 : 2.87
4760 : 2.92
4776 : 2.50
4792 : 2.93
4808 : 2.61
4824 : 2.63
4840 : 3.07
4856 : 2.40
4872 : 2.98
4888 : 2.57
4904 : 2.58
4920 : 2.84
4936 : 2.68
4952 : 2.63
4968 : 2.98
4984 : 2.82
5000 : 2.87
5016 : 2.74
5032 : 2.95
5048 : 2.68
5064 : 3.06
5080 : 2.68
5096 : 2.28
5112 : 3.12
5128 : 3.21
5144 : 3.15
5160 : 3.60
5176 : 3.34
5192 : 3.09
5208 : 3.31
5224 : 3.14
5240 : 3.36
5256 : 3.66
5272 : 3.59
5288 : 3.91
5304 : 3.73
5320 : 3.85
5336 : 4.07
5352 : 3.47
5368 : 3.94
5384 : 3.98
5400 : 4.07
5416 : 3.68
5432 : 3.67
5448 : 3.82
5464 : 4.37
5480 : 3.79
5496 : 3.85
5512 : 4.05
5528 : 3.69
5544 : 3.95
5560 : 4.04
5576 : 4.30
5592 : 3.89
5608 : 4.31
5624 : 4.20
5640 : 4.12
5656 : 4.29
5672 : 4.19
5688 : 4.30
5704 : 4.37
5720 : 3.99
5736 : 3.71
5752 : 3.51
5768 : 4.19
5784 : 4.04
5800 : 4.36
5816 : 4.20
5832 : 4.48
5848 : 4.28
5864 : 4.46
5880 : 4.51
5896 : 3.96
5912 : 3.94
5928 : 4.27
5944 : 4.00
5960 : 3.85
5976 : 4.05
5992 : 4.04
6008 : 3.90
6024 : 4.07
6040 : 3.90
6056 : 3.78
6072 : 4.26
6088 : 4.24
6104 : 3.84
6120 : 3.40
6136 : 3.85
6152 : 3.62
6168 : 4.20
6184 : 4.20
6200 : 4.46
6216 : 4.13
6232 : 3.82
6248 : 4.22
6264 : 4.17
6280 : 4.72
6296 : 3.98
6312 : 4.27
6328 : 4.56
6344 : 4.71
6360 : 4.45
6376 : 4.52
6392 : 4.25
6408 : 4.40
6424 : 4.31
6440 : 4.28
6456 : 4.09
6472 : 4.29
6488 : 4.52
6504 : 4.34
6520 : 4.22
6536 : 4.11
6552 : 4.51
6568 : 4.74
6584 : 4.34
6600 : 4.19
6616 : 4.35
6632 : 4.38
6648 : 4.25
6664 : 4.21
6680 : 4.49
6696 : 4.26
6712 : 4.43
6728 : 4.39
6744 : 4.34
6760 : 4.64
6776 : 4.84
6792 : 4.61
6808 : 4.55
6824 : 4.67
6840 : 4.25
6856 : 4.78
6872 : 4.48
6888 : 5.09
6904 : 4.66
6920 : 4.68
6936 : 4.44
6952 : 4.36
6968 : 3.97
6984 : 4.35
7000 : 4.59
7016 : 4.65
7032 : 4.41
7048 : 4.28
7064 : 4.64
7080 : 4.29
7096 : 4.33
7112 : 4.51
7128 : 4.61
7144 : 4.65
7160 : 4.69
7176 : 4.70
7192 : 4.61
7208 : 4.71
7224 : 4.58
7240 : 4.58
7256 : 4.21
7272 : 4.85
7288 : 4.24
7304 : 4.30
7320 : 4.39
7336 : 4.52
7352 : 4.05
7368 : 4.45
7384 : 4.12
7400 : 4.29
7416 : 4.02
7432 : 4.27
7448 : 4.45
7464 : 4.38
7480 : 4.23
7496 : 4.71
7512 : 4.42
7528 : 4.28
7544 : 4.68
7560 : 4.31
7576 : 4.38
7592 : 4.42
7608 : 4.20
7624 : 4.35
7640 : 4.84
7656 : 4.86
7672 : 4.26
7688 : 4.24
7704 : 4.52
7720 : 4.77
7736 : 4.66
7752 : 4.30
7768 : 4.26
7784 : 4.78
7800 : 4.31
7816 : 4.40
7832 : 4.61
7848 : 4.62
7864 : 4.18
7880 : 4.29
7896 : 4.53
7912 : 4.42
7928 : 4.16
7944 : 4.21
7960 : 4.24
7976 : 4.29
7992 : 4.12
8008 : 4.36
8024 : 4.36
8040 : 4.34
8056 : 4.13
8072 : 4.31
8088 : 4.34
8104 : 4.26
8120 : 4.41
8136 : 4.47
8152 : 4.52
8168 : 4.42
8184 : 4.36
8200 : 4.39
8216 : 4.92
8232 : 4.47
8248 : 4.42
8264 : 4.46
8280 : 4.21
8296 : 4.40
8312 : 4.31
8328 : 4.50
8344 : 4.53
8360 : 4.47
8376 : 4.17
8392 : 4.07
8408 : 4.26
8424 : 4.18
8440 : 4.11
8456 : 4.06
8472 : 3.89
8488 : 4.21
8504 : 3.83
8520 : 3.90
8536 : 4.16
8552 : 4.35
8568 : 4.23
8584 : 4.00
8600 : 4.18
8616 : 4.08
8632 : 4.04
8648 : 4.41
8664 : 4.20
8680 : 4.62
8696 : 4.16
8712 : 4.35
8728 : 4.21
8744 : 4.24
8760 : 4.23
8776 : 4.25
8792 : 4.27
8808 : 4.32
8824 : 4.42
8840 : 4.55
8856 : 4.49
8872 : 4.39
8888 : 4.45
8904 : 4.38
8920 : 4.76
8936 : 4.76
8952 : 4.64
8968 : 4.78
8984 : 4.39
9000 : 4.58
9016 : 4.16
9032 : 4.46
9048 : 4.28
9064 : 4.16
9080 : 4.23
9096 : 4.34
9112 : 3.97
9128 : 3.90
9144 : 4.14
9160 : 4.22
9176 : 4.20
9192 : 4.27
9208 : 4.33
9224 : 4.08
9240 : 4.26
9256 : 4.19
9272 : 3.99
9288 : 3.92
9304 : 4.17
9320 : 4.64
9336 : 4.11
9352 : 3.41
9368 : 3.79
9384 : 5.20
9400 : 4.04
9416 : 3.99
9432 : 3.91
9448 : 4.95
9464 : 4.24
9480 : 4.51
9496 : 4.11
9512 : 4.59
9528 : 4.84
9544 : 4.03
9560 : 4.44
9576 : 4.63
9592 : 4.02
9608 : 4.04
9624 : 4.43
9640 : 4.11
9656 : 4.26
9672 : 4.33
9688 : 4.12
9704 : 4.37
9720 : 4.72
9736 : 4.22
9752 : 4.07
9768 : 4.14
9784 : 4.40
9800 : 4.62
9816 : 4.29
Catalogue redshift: 0.182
